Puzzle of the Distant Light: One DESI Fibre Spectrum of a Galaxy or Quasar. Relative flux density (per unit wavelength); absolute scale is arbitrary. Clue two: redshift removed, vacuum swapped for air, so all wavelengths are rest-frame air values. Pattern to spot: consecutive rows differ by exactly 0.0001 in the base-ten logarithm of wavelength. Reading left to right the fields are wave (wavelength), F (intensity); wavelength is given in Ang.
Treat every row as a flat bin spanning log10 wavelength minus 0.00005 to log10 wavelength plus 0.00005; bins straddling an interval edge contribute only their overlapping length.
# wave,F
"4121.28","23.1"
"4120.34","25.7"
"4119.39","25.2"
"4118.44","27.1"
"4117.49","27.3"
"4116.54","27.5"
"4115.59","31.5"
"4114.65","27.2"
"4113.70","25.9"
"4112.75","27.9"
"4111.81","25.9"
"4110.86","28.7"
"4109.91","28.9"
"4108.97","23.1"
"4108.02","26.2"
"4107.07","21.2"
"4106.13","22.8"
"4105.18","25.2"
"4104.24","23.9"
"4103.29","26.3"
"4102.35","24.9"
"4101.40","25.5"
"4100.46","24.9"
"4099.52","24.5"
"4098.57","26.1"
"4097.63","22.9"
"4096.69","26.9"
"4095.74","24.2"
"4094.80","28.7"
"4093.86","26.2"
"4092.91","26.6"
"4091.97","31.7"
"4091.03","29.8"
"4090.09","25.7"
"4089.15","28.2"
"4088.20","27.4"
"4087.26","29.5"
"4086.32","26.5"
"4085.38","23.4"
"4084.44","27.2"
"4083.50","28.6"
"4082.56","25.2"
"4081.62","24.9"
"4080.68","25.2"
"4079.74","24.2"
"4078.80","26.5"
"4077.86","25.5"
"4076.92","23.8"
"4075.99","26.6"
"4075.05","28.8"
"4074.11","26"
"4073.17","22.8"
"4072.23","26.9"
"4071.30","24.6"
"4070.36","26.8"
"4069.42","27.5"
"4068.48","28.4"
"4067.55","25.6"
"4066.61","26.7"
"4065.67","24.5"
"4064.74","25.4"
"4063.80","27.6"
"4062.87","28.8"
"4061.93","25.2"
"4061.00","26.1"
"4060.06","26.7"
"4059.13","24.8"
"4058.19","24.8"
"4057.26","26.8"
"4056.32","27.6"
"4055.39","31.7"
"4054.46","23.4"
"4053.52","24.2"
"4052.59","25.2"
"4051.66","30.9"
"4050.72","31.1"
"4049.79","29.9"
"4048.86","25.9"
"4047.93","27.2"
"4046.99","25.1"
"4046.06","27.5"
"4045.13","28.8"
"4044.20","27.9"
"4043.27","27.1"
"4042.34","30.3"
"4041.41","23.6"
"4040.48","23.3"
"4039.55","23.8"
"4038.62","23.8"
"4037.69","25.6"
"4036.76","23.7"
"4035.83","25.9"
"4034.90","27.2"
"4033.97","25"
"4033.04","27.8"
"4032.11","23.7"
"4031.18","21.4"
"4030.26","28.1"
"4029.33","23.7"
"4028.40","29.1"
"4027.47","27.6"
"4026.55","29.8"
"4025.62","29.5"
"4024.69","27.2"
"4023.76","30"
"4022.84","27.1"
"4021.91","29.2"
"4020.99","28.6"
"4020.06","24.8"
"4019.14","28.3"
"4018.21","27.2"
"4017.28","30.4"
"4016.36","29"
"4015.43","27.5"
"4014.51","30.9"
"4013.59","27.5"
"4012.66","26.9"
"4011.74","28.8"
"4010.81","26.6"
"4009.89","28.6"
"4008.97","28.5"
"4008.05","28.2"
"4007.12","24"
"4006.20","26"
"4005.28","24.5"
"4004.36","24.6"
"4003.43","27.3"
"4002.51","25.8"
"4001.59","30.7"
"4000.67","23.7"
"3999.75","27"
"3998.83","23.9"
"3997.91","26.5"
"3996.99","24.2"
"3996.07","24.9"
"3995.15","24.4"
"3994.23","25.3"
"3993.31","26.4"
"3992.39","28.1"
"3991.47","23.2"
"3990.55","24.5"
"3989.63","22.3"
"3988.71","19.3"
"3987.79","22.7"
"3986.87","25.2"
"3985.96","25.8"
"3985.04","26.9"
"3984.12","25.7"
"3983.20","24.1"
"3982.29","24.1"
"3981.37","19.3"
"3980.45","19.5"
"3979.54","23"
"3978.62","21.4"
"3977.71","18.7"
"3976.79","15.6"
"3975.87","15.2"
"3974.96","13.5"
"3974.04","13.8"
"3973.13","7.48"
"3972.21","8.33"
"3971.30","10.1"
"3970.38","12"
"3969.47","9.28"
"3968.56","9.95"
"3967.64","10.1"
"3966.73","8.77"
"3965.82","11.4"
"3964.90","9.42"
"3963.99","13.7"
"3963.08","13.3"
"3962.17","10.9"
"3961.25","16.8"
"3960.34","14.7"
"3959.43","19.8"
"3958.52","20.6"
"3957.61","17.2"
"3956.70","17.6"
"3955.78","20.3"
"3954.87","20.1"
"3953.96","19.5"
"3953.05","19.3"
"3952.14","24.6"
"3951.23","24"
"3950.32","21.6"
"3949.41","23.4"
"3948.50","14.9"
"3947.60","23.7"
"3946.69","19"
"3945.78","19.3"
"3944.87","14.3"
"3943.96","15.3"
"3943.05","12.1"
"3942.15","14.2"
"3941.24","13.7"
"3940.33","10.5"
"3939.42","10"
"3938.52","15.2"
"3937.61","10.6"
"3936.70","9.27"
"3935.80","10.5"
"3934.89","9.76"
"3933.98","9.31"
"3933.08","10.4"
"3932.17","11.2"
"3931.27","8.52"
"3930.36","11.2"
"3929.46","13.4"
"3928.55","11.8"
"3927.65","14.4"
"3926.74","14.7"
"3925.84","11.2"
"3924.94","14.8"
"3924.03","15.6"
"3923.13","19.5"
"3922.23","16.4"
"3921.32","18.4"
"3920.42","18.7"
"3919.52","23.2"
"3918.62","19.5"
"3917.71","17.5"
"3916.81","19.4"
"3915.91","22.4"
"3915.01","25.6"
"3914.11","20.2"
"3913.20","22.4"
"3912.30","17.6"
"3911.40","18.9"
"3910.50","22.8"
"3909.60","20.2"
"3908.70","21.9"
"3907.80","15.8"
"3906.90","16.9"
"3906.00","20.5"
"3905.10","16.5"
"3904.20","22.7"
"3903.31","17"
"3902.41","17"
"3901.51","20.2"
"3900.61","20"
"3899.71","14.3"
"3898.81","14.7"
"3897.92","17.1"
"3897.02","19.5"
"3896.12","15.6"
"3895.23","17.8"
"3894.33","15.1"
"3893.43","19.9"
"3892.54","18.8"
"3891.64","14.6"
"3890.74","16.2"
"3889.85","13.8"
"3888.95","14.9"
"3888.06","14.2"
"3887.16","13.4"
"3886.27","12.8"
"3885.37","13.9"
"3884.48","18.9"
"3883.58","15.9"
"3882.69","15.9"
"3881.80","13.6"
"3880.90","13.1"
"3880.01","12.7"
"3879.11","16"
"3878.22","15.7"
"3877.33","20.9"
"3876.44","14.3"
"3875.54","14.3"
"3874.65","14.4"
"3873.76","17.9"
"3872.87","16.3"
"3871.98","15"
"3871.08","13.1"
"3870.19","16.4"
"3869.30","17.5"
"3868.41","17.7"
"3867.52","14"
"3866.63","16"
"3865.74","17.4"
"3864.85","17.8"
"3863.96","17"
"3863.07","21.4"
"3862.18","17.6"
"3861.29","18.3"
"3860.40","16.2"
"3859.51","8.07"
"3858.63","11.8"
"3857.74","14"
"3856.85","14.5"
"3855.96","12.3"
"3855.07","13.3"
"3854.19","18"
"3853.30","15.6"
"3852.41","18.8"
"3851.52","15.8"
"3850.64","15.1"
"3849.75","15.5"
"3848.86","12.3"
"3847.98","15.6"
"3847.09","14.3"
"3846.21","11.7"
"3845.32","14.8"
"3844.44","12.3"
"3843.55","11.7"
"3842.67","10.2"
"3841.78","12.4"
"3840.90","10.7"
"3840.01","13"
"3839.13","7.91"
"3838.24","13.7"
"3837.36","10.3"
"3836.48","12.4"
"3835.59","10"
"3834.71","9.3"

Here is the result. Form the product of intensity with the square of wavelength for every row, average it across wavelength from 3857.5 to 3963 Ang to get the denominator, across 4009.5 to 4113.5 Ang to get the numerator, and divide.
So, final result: 1.74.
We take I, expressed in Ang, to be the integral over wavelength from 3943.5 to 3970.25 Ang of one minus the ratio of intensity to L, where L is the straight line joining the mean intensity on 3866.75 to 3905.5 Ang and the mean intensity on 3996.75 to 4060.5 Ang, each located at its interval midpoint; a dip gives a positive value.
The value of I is 6.0 Ang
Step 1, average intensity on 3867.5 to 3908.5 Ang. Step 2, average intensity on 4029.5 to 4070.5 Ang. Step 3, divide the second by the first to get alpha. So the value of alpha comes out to 1.62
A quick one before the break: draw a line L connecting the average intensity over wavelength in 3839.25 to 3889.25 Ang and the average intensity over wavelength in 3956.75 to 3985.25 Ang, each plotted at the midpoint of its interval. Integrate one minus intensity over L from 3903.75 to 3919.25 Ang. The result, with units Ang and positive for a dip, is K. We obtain -4.99 Ang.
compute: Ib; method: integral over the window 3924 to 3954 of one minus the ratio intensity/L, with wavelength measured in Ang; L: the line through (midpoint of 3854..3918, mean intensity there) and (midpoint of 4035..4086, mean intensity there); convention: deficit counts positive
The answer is 7.7 Ang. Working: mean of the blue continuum 16.8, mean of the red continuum 26.3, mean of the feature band 14.7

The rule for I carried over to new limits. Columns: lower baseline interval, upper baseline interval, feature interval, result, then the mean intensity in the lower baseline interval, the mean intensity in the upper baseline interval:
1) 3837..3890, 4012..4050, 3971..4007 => 2.7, 14.7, 27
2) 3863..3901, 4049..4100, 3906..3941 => 4.4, 16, 26.6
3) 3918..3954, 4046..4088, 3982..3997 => -3.5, 15.4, 26.5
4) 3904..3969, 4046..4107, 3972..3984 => 1.0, 16.3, 26.3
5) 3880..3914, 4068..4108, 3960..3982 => 7.4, 17.1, 26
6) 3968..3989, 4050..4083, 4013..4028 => -4.5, 17.8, 26.3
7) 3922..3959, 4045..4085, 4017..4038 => -3.5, 15.4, 26.5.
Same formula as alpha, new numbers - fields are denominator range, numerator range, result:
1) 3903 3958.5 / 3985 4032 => 1.57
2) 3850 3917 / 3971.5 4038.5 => 1.47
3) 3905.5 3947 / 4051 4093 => 1.68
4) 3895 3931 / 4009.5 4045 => 1.51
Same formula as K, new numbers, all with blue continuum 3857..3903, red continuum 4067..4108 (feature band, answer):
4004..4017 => -2.9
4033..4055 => -2.3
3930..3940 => 4.3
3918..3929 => 0.9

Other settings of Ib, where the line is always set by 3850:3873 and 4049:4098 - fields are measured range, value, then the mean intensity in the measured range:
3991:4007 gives -2.0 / 25.6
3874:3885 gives 0.8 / 15.5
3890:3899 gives 0.3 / 16.9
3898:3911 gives -0.5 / 18.6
